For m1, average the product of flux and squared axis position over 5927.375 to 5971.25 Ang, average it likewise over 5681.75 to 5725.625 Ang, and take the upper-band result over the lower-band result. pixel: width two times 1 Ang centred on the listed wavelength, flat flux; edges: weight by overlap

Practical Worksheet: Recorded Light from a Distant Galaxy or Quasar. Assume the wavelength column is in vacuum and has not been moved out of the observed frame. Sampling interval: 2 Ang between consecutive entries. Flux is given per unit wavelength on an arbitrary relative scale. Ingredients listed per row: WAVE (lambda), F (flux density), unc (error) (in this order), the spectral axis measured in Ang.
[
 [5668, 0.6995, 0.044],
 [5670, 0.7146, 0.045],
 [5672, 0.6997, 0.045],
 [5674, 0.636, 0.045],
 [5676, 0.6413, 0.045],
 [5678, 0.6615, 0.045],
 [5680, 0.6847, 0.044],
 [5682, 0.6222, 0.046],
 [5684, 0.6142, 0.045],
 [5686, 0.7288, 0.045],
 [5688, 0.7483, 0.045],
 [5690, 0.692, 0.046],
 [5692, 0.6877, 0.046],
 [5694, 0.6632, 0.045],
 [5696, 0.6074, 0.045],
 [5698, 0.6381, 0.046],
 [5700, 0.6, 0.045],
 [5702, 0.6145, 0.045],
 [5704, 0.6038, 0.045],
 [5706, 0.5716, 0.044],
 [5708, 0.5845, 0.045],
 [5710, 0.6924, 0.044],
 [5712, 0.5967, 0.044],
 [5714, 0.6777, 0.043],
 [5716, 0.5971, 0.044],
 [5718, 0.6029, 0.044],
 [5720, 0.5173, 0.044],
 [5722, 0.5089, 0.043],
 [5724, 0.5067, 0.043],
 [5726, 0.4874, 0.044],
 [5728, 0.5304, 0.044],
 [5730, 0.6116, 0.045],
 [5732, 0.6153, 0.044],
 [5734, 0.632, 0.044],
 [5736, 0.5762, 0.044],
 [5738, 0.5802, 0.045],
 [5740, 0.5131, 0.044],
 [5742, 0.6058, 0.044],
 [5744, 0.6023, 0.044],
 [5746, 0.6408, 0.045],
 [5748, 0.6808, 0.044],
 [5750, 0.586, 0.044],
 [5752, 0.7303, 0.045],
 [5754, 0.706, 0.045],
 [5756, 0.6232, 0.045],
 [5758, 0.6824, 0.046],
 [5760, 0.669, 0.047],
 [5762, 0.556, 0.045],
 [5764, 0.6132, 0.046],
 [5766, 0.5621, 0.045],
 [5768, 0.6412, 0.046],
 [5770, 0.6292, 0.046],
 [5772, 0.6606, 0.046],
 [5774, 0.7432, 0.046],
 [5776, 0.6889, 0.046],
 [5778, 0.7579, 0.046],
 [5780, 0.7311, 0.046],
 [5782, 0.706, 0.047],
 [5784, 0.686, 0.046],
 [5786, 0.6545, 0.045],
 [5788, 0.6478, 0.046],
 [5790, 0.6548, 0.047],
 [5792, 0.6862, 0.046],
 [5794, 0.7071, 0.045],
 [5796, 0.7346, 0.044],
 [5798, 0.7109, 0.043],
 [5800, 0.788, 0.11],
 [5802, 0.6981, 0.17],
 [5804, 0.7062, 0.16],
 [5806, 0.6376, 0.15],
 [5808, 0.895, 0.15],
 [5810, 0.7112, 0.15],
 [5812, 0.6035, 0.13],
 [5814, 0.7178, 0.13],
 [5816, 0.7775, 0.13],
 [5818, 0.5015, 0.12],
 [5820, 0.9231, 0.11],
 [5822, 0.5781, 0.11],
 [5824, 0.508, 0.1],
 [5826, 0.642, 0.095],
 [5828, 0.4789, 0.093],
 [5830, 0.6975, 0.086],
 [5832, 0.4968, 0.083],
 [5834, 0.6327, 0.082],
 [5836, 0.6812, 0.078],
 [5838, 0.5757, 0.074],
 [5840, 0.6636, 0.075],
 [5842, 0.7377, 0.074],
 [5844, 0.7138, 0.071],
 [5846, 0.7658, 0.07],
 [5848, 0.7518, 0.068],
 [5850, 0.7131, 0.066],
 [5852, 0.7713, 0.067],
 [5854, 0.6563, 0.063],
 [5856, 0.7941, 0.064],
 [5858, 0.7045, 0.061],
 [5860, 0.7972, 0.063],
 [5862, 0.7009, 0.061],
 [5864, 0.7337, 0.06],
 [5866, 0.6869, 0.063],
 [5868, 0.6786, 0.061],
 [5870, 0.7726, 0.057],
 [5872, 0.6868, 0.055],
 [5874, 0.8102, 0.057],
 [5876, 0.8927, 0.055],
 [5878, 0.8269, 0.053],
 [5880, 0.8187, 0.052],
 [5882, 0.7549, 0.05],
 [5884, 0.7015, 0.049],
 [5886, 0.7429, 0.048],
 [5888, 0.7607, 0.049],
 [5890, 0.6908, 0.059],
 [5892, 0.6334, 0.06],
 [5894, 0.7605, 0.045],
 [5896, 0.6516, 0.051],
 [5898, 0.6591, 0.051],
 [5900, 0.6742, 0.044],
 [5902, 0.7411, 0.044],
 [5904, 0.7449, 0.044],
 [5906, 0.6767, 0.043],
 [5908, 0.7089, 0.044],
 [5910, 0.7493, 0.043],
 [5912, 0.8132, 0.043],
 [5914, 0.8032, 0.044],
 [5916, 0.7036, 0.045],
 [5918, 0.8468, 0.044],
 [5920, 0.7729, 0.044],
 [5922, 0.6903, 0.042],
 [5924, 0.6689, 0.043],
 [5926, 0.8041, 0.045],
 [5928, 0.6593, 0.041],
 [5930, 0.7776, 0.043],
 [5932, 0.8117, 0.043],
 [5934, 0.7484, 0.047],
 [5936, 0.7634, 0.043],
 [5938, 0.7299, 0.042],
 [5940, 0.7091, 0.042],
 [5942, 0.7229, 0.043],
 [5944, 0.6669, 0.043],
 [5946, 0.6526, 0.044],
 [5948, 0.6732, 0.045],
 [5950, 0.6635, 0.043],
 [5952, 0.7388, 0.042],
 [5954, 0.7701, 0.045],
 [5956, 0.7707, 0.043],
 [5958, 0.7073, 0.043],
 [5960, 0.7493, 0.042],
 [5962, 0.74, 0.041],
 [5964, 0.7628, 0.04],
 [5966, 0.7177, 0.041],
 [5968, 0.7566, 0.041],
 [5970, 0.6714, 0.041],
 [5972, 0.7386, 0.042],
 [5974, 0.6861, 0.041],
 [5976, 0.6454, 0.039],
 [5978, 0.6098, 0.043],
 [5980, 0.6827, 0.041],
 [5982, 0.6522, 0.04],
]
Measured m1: 1.28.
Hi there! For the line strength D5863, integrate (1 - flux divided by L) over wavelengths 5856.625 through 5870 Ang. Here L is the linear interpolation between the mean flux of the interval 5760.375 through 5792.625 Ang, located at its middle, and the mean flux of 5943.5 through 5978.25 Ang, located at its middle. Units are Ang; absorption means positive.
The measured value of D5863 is -0.7 Ang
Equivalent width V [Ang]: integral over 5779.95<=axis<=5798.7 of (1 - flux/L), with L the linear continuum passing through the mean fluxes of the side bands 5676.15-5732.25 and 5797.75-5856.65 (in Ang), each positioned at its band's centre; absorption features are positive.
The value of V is -0.8 Ang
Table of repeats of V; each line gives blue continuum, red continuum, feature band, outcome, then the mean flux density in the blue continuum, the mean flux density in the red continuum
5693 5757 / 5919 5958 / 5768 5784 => -1.6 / 0.603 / 0.726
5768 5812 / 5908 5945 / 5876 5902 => 0.1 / 0.703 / 0.746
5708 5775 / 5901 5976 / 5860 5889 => -2.7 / 0.611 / 0.732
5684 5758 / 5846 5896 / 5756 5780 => 0.0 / 0.616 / 0.742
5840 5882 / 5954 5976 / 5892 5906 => 0.8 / 0.749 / 0.728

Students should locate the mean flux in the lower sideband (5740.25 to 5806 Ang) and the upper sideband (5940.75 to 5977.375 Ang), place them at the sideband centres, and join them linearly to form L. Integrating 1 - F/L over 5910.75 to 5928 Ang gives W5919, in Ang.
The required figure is -1.3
